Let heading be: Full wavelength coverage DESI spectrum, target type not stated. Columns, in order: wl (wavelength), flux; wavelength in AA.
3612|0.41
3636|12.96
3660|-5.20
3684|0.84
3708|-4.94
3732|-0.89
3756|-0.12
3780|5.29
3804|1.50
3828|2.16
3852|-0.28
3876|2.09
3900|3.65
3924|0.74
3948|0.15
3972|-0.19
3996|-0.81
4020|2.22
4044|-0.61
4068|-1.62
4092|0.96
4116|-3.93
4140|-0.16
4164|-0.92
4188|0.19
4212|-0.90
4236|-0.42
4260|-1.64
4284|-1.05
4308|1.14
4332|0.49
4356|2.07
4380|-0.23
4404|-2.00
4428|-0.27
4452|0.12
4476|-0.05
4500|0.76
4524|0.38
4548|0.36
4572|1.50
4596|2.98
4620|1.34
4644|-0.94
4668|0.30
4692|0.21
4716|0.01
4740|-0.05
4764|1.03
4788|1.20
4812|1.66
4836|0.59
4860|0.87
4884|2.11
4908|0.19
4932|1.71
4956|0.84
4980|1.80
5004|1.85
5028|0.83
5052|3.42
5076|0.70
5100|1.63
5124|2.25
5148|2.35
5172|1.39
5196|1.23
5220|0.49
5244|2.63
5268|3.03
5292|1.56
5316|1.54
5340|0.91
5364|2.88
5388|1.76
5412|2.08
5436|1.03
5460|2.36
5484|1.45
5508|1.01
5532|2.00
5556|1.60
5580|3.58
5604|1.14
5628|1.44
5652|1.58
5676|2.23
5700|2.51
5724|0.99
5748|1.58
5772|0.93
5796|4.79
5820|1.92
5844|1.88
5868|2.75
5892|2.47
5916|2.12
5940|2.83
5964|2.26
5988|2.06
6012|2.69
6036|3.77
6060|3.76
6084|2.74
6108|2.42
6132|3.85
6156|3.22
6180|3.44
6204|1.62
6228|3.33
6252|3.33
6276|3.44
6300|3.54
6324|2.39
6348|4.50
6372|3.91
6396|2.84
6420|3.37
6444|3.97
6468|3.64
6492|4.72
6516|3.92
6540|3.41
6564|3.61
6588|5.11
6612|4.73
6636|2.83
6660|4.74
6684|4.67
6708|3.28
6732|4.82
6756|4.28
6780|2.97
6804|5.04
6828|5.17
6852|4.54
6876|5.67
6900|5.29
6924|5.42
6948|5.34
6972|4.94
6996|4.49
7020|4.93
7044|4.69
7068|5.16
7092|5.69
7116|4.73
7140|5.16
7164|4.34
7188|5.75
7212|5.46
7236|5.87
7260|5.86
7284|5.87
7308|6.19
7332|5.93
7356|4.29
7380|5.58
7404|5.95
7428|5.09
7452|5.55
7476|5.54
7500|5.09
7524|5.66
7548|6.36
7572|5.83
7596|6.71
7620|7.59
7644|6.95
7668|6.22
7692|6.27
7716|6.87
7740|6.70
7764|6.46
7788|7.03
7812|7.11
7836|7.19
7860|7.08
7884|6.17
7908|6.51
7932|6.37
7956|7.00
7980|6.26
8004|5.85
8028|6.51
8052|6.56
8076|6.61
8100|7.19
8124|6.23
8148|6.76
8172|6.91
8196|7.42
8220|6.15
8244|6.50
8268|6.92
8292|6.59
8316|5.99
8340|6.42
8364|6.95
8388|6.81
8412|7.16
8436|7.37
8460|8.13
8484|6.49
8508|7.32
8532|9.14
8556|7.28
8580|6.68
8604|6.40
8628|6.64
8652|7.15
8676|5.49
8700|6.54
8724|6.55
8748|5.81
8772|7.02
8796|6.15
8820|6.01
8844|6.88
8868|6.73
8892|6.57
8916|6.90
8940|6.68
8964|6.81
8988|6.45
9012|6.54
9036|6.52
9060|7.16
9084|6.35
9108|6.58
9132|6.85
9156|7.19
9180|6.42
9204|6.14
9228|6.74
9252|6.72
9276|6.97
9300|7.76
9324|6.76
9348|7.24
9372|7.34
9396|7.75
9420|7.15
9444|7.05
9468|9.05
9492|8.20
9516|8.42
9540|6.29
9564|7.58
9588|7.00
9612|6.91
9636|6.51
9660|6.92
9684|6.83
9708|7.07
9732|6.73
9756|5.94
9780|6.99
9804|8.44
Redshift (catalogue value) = 0.71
